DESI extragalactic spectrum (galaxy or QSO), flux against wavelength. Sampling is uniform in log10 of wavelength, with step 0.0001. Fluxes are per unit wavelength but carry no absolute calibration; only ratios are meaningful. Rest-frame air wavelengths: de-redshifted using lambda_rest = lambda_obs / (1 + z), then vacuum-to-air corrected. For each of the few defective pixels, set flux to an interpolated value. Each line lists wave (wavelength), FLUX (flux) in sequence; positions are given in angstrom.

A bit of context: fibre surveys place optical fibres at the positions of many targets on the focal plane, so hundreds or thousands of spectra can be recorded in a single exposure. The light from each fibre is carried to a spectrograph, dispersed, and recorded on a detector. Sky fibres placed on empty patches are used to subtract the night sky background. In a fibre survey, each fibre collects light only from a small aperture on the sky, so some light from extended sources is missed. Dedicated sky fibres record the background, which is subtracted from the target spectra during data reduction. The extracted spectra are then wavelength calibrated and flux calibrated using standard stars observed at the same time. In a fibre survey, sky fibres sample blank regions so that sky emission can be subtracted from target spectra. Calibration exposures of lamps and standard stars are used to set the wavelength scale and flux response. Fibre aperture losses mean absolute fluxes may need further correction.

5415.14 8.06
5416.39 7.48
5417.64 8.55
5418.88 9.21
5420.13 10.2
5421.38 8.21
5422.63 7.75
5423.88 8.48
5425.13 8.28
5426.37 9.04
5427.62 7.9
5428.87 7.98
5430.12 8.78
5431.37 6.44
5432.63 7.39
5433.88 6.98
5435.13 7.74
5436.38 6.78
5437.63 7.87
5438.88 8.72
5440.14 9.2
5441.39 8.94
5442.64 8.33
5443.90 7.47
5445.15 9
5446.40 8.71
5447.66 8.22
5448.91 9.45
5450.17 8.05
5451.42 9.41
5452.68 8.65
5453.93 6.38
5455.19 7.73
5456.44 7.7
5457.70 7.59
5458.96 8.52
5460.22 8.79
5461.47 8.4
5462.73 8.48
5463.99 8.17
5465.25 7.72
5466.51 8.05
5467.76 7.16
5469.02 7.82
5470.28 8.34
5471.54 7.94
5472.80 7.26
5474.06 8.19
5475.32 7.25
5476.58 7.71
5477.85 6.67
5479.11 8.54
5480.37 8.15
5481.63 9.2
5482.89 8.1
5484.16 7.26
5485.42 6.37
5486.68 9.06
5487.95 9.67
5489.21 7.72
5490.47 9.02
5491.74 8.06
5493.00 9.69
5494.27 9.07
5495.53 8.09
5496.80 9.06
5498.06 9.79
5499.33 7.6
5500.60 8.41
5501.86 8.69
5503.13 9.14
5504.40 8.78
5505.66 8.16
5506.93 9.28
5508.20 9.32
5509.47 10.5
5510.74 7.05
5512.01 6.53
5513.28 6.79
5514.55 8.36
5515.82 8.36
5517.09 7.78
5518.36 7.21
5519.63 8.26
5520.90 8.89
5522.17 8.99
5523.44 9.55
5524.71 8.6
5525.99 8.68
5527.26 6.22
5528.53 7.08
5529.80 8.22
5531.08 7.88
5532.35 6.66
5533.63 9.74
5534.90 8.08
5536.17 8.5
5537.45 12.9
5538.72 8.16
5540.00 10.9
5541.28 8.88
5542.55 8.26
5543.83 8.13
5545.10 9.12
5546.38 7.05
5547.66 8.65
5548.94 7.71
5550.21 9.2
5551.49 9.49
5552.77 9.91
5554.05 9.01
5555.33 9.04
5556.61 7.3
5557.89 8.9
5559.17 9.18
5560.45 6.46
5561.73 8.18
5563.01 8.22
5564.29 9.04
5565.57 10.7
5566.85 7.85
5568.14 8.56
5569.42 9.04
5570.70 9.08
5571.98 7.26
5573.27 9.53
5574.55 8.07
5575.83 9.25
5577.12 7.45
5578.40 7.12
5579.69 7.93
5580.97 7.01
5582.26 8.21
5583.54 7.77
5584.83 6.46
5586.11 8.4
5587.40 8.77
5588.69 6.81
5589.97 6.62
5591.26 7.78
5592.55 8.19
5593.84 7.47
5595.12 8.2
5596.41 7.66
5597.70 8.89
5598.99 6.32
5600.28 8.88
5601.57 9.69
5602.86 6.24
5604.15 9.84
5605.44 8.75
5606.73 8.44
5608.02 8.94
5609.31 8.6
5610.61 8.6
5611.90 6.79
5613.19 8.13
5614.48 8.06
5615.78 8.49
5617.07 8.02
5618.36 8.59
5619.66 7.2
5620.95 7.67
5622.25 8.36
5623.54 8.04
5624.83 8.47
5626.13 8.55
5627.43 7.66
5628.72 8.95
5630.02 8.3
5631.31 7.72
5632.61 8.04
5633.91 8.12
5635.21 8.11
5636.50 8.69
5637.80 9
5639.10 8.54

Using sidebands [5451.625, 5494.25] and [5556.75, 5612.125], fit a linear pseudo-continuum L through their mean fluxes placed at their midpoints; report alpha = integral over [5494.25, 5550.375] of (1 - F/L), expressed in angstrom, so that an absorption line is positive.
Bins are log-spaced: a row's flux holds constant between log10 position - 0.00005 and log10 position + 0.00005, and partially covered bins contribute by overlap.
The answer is -2.6 angstrom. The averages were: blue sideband 8.07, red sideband 8.17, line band 8.48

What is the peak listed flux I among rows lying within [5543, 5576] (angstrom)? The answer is 10.7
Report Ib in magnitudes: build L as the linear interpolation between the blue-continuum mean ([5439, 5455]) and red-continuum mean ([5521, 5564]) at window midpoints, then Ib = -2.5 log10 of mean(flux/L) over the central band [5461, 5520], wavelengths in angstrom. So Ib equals 0.04 mag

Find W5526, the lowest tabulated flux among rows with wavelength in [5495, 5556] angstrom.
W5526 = 6.22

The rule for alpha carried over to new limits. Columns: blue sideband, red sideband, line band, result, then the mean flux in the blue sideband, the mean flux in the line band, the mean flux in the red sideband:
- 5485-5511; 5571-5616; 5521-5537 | 0.5 angstrom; 8.73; 8.26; 8.02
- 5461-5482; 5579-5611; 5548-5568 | -1.7 angstrom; 7.92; 8.67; 8.01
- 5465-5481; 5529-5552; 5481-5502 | -1.3 angstrom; 7.76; 8.52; 8.74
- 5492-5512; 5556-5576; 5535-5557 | -0.9 angstrom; 8.76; 8.95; 8.53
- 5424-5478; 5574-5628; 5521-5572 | -3.9 angstrom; 8.04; 8.63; 8.01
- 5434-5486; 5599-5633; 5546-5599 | -0.2 angstrom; 8.04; 8.21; 8.24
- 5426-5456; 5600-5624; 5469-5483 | 0.4 angstrom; 8.12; 7.93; 8.27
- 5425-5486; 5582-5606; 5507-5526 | -0.9 angstrom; 8.02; 8.34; 7.94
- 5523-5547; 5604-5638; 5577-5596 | 1.7 angstrom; 8.55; 7.62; 8.27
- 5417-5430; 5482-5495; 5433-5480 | 2.5 angstrom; 8.57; 8.05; 8.42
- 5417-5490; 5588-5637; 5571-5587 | 0.4 angstrom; 8.13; 7.91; 8.1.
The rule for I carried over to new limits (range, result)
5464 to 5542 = 12.9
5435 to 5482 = 9.45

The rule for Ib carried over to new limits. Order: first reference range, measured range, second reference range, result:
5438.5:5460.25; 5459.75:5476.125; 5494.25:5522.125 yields 0.06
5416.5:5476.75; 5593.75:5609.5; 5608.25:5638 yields -0.02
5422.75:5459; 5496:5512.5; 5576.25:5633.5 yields -0.07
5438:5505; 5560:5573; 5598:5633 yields -0.03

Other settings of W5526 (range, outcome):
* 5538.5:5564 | 6.46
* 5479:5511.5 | 6.37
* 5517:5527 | 7.21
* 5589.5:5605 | 6.24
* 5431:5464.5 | 6.38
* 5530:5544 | 6.66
